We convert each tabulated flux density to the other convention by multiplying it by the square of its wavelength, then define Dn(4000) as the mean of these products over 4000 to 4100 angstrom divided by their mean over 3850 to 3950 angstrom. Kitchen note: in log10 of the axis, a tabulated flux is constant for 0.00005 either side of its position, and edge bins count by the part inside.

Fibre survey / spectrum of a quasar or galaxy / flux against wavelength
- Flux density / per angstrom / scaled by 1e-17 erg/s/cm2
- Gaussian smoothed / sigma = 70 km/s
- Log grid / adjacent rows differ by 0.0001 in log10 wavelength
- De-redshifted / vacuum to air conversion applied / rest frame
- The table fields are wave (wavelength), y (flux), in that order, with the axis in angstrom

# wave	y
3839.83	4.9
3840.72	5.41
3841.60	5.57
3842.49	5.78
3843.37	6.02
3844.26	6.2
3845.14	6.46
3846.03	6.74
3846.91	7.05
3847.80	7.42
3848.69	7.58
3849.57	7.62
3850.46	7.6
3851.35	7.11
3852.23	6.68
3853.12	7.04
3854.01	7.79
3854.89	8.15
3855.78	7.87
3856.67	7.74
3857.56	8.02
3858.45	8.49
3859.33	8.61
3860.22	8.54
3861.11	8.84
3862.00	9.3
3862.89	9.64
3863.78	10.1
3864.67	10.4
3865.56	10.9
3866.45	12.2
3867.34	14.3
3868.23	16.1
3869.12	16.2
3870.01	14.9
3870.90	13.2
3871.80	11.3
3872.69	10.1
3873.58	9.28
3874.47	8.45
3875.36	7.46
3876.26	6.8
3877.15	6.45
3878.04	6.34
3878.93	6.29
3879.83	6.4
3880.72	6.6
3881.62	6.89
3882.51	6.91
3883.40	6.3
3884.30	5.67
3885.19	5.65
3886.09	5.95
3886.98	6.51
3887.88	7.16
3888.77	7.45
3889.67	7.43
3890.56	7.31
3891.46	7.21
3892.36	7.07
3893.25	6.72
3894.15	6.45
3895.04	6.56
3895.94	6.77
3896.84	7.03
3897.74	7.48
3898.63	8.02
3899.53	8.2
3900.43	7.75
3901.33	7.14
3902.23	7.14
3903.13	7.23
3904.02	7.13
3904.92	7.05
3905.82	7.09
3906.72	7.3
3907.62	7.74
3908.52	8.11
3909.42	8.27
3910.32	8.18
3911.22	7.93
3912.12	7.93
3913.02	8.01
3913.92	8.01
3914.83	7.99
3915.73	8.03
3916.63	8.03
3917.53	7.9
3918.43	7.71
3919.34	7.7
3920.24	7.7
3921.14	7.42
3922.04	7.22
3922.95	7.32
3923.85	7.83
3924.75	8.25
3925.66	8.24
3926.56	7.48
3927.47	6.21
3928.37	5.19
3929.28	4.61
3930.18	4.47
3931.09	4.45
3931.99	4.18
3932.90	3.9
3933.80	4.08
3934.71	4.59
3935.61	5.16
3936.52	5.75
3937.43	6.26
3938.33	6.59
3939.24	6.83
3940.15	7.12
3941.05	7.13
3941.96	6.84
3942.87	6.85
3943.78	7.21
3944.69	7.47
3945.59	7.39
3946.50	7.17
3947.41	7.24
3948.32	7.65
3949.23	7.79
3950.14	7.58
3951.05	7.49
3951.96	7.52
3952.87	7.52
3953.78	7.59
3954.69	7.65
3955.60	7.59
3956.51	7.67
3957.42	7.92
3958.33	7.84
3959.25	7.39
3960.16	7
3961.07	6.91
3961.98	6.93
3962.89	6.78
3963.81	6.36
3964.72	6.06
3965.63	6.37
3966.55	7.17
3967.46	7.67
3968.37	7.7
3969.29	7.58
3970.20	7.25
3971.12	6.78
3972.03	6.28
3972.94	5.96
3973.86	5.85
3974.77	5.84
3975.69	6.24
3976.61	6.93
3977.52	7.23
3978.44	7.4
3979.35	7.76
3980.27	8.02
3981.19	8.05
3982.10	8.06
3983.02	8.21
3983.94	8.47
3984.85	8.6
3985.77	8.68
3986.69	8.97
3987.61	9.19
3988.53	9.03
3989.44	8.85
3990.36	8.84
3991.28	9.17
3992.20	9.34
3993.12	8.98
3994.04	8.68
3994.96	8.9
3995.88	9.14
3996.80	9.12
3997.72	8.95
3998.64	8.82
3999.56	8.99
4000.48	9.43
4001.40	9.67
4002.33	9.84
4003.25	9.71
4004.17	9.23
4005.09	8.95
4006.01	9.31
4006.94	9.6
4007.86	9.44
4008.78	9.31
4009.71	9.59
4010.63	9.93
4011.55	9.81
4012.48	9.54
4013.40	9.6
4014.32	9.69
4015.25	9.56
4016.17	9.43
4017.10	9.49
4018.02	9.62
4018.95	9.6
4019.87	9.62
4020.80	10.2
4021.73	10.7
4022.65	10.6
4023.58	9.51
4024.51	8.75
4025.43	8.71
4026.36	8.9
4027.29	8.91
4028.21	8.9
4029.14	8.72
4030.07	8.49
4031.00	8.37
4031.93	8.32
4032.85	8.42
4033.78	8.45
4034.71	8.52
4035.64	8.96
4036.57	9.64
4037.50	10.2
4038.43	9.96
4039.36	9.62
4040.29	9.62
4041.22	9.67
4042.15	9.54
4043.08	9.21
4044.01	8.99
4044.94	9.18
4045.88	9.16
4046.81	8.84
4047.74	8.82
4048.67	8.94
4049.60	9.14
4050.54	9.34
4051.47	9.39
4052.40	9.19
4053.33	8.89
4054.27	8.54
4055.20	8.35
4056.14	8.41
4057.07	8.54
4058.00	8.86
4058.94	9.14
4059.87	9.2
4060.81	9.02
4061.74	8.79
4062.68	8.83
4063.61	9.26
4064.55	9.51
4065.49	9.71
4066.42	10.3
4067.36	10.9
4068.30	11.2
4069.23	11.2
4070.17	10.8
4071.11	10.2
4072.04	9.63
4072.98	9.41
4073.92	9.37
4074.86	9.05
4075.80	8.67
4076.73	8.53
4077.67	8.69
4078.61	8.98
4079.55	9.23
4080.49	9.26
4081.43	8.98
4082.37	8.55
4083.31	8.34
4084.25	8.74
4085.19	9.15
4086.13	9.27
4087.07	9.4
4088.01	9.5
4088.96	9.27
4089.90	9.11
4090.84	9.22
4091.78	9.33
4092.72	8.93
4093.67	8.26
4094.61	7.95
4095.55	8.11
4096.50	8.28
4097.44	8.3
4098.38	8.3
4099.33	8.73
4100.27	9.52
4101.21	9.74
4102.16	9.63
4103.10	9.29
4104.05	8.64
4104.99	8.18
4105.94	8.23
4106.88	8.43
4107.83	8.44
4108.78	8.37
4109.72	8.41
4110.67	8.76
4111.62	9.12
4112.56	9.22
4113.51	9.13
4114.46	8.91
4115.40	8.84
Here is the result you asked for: 1.3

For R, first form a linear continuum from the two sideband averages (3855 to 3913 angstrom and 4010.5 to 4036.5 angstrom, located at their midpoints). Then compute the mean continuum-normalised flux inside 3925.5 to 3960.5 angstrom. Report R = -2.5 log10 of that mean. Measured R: 0.30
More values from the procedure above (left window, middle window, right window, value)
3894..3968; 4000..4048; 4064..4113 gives -0.13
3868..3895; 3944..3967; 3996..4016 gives 0.22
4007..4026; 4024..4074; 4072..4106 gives 0.01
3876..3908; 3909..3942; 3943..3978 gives 0.04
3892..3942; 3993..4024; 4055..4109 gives -0.17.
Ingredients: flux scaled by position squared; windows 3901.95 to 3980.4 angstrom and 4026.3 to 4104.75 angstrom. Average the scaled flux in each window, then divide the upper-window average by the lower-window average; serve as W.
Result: 1.39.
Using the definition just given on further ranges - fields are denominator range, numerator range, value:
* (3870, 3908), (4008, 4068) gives 1.34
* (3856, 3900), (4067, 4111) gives 1.18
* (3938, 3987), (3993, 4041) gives 1.31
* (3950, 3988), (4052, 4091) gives 1.32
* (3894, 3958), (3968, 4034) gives 1.28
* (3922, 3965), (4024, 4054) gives 1.41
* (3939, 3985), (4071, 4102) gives 1.32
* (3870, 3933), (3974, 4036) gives 1.28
